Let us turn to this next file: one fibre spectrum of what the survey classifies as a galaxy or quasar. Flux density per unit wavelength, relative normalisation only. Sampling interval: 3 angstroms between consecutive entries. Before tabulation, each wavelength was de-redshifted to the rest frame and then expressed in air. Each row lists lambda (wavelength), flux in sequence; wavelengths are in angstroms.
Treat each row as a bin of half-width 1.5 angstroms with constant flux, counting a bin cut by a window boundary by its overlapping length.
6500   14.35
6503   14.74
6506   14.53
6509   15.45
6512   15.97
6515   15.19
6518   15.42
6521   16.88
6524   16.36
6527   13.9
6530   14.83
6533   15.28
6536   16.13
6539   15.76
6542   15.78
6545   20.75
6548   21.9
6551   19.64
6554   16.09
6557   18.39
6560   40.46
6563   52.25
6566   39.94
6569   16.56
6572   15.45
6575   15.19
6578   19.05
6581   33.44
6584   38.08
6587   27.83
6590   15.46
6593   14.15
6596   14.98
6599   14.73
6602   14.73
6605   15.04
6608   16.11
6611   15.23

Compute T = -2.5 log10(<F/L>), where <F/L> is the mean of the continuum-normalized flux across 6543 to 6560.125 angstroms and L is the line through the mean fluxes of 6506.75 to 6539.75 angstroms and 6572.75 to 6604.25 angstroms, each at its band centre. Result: -0.197 mag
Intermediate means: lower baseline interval 15.5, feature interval 21.3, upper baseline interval 20.5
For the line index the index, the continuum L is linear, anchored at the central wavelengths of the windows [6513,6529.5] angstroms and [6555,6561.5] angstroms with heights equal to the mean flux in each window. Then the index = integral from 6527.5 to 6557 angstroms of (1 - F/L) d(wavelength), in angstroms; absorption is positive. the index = 7.0 angstroms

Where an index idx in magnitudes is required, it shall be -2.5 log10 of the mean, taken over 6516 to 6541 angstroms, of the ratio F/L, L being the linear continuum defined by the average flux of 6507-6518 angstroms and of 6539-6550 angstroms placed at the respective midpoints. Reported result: 0.11 mag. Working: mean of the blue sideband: 15.5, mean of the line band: 15.6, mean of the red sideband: 19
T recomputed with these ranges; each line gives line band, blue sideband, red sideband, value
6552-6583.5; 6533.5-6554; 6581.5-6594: -0.23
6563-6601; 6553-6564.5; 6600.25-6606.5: 0.01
